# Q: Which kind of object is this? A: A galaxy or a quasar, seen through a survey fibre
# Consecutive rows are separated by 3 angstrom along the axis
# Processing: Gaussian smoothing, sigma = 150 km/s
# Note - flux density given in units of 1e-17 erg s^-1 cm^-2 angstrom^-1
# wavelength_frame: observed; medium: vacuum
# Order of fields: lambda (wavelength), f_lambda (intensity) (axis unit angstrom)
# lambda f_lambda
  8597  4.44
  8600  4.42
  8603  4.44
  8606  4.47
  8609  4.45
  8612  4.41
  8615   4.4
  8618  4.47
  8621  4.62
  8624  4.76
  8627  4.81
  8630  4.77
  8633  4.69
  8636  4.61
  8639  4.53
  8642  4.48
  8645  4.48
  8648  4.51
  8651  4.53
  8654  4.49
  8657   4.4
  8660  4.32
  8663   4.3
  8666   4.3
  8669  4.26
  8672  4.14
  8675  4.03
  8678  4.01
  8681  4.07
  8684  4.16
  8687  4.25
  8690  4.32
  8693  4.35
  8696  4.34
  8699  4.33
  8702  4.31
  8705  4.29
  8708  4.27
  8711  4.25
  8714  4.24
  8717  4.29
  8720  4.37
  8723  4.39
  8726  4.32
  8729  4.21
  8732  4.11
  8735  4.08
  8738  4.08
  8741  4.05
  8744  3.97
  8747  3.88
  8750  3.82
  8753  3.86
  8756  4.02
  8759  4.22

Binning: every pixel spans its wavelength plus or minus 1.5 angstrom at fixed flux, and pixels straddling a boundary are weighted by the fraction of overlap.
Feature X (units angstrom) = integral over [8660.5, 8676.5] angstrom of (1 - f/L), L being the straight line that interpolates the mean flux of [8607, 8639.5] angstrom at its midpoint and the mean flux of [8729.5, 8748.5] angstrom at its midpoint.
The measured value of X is 0.60 angstrom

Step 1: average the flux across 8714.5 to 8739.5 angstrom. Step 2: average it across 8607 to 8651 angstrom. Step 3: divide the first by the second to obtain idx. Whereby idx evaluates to 0.9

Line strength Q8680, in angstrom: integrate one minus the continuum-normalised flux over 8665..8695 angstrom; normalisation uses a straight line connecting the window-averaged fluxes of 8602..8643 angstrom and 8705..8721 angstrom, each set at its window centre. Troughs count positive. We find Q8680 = 1.3 angstrom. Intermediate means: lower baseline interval 4.57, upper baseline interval 4.28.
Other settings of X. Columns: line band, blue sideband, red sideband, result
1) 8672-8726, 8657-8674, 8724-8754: -1.1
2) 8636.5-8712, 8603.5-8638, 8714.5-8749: 1.1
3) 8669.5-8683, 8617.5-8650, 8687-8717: 1.0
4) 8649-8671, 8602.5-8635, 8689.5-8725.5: 0.4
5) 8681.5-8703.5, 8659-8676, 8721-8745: -0.4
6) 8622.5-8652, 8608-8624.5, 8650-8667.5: -1.1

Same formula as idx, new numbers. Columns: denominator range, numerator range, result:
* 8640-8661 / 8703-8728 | 0.96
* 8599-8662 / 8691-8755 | 0.92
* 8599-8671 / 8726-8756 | 0.90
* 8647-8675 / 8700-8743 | 0.97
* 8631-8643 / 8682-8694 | 0.93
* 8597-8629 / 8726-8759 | 0.89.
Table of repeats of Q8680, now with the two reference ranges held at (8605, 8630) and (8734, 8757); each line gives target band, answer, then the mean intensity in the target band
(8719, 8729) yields -0.7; 4.34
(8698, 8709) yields -0.4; 4.3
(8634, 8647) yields -0.2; 4.53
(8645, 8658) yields -0.2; 4.49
